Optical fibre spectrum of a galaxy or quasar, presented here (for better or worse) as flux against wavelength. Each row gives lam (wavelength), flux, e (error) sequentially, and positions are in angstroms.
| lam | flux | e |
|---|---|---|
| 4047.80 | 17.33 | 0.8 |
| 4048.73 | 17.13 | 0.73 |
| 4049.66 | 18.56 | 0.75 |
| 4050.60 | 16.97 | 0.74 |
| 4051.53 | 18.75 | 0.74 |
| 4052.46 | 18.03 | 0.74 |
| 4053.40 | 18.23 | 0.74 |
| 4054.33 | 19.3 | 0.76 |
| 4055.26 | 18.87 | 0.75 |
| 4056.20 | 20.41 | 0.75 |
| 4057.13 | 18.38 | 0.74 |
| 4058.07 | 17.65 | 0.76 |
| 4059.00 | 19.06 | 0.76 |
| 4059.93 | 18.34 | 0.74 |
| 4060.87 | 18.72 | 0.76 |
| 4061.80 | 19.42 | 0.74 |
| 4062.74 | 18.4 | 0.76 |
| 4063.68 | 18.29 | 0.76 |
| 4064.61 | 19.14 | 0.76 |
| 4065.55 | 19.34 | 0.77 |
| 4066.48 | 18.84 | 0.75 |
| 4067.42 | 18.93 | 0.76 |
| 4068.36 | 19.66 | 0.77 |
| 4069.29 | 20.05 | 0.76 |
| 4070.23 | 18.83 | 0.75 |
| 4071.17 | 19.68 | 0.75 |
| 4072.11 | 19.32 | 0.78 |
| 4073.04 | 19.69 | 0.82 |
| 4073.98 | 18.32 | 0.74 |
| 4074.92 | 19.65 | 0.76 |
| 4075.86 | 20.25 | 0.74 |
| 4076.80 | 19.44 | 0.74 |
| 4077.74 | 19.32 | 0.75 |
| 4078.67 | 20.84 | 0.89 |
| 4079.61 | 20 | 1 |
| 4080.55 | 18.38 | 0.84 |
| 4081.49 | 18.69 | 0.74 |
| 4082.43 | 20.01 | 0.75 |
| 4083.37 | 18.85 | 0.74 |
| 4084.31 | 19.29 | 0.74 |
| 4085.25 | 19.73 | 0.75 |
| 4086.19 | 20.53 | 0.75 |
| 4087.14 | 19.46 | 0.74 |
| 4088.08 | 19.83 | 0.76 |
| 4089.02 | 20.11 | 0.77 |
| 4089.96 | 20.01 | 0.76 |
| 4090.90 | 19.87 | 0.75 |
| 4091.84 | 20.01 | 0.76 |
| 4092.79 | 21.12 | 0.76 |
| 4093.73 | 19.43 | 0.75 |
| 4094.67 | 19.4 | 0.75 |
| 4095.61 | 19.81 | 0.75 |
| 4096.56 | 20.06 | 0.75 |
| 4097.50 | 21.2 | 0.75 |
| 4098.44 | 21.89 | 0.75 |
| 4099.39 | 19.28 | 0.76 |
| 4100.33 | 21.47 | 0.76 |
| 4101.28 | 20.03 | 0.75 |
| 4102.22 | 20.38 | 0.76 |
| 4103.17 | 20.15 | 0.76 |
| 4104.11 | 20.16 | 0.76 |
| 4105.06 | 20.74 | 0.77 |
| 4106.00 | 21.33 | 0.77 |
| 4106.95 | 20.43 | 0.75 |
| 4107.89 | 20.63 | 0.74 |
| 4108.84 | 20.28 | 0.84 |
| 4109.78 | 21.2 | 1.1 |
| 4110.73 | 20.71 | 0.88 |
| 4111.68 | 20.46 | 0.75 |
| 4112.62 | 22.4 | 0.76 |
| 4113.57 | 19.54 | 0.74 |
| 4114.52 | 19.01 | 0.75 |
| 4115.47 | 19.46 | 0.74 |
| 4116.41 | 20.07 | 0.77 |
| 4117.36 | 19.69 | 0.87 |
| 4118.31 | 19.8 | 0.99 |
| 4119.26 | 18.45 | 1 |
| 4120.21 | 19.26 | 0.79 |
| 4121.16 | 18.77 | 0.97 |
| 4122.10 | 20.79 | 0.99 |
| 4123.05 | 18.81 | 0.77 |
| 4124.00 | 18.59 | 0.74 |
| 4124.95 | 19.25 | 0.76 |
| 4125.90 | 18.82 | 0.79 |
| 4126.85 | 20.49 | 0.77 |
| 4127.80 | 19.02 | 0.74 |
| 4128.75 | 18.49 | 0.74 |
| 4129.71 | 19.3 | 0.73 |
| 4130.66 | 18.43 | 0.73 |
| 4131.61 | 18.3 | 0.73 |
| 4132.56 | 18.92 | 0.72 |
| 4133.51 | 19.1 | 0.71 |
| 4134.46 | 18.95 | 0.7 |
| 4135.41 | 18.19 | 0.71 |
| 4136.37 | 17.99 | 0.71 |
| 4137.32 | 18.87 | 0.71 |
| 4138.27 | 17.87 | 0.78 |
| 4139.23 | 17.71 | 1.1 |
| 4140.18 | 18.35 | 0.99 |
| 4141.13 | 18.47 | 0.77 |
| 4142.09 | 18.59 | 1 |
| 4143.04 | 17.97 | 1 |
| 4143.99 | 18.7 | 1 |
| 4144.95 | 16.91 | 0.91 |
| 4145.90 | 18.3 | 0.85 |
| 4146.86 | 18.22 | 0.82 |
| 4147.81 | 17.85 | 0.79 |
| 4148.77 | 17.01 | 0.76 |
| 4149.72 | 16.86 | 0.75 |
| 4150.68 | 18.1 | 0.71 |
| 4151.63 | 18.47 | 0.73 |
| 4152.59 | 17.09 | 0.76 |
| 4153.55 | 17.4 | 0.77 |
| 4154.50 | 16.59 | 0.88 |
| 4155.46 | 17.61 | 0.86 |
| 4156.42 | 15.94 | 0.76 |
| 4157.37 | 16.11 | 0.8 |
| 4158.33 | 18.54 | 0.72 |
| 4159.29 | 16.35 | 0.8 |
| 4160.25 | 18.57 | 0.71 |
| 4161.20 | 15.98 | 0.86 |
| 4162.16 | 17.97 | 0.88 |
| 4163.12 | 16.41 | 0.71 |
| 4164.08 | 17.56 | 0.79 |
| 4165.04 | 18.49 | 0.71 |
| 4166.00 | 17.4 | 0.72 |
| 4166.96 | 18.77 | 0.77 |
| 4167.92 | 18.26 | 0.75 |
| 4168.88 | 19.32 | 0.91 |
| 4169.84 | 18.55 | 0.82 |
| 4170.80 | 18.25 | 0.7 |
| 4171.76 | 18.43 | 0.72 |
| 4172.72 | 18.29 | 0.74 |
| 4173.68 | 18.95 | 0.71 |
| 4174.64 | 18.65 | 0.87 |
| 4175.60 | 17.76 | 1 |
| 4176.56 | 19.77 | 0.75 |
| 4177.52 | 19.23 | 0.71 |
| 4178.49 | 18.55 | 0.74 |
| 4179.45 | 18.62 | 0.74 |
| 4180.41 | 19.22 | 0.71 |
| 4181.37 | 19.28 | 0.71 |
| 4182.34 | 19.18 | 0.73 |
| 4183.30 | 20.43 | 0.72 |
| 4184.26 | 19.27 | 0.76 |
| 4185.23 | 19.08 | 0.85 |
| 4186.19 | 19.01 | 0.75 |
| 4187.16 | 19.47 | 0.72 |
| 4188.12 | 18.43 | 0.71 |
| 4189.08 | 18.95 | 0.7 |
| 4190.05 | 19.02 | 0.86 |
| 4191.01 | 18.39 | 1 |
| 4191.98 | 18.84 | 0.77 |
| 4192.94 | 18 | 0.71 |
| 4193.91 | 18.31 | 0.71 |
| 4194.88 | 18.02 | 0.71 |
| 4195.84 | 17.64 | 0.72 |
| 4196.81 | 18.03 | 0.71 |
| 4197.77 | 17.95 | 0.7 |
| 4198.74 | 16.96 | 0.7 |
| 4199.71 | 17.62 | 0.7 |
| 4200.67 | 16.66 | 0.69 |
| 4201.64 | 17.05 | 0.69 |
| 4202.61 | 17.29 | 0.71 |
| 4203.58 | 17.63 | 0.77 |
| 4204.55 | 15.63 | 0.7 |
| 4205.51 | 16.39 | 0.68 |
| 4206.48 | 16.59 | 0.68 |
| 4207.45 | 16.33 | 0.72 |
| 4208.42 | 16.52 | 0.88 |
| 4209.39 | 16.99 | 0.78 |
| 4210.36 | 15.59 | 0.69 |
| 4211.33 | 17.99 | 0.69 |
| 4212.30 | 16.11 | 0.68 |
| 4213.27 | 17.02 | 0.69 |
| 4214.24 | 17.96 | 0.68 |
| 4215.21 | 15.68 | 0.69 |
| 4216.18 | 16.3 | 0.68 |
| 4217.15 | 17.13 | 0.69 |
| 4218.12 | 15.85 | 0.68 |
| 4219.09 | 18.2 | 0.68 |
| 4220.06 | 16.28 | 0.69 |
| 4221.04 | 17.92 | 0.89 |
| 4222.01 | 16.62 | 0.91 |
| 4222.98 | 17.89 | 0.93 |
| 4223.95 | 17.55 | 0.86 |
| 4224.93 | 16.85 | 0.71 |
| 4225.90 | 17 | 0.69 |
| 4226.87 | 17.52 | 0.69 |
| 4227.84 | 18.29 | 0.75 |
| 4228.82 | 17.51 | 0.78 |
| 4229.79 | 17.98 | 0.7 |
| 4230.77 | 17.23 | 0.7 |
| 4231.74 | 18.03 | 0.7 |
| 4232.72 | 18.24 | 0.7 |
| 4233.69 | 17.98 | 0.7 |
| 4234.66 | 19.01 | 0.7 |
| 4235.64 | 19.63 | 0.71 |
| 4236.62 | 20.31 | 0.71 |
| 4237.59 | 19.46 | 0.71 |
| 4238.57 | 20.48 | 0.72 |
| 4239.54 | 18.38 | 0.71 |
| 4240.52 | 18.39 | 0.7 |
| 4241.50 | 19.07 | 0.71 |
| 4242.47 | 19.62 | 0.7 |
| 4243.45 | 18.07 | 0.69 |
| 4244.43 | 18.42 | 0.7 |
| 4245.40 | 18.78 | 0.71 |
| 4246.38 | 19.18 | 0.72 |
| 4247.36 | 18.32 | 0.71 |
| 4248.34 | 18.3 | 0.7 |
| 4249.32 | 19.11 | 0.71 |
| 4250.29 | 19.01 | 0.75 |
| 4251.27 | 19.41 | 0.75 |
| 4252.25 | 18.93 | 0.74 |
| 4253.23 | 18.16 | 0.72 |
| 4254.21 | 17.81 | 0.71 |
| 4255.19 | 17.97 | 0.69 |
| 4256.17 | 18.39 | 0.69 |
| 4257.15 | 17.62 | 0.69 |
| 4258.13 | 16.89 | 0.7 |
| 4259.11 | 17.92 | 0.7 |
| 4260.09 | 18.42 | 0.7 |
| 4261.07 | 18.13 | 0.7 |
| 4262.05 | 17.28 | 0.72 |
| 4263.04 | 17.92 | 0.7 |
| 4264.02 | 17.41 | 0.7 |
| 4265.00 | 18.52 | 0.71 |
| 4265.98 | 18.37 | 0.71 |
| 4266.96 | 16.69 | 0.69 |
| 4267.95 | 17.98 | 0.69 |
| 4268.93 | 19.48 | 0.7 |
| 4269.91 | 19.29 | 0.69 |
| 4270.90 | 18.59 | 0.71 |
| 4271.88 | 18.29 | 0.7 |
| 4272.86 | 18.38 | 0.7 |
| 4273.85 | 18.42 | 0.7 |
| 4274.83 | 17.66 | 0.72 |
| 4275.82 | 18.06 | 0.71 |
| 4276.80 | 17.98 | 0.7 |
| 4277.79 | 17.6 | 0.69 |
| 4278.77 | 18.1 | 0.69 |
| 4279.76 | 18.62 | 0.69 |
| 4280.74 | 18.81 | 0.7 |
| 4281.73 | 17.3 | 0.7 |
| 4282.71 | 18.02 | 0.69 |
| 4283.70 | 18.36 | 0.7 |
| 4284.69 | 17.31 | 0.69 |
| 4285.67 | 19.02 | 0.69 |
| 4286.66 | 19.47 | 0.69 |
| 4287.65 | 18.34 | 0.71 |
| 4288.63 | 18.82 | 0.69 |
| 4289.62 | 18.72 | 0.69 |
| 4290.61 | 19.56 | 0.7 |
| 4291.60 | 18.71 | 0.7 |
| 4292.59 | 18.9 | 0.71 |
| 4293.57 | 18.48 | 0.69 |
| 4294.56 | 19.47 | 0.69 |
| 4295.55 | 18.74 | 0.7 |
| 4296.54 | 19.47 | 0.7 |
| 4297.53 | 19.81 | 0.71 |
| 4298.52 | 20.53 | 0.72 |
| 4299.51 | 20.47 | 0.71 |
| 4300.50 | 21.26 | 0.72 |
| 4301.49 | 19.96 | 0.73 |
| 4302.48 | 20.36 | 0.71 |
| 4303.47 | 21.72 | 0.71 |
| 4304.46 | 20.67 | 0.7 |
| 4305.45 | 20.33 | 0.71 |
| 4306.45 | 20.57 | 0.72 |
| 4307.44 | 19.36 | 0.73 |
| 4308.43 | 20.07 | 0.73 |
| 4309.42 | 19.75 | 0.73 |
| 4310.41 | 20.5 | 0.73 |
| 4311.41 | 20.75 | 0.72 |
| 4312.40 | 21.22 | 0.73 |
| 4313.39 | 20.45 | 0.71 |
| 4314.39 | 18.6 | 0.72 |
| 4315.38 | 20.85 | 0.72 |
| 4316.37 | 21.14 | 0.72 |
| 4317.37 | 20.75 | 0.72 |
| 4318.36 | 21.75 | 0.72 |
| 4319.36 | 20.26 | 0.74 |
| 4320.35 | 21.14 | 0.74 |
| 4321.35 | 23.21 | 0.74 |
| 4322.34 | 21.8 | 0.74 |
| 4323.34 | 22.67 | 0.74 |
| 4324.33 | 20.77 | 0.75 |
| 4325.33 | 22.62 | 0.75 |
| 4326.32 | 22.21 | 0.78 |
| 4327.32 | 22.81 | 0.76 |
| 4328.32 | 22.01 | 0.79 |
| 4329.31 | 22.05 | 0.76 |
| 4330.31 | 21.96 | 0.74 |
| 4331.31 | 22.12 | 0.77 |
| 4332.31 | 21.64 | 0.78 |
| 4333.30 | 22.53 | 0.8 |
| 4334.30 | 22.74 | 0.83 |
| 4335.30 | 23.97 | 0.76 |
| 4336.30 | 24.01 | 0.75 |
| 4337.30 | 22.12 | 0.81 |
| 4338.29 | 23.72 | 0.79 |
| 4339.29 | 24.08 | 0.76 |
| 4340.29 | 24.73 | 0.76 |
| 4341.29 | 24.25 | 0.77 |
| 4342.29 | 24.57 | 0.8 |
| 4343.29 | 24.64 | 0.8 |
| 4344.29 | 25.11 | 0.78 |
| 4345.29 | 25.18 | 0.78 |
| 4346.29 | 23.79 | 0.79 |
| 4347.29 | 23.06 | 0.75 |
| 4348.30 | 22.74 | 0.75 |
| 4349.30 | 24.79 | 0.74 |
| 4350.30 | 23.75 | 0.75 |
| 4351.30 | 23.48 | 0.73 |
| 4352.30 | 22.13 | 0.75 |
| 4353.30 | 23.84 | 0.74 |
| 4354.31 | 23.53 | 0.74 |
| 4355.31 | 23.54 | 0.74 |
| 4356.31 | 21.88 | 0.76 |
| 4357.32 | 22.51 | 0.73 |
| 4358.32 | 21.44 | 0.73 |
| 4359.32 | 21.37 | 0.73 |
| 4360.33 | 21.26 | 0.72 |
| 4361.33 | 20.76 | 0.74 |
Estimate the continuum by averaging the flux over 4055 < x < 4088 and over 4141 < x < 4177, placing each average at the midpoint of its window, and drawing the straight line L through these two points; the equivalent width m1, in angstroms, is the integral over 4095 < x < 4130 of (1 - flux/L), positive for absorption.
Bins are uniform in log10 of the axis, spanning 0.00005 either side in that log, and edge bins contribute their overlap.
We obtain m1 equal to -2.6 angstroms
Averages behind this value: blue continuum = 19.3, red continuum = 17.8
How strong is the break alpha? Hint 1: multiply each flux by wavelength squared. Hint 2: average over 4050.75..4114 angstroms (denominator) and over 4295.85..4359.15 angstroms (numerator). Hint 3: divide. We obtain 1.26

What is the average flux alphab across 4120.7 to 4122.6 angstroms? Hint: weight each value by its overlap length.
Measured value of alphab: 19.9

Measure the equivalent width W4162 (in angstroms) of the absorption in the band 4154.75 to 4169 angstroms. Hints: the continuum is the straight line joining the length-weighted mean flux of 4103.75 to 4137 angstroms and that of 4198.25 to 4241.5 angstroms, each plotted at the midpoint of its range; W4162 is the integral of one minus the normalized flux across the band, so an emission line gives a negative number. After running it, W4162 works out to 0.9 angstroms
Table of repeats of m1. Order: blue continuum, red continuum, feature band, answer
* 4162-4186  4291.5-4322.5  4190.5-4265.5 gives 5.89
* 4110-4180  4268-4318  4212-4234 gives 1.93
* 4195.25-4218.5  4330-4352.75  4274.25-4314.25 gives 3.58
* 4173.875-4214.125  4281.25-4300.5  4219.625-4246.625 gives 0.18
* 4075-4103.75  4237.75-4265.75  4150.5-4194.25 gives 2.04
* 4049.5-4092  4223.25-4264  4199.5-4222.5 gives 2.12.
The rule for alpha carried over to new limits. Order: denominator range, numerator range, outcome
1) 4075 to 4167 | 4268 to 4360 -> 1.21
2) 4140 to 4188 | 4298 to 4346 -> 1.30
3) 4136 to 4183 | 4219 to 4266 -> 1.05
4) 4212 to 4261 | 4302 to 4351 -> 1.28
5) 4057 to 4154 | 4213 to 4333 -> 1.07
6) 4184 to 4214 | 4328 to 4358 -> 1.42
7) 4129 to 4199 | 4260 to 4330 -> 1.15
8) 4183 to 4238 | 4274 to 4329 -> 1.18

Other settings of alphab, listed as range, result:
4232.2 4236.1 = 18.7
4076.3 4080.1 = 19.9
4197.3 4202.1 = 17.2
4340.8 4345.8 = 24.8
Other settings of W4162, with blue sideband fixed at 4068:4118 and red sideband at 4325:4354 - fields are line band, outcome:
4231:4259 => 4.3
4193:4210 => 3.4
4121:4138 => 1.3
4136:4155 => 2.6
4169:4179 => 1.2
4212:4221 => 2.0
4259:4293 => 6.3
